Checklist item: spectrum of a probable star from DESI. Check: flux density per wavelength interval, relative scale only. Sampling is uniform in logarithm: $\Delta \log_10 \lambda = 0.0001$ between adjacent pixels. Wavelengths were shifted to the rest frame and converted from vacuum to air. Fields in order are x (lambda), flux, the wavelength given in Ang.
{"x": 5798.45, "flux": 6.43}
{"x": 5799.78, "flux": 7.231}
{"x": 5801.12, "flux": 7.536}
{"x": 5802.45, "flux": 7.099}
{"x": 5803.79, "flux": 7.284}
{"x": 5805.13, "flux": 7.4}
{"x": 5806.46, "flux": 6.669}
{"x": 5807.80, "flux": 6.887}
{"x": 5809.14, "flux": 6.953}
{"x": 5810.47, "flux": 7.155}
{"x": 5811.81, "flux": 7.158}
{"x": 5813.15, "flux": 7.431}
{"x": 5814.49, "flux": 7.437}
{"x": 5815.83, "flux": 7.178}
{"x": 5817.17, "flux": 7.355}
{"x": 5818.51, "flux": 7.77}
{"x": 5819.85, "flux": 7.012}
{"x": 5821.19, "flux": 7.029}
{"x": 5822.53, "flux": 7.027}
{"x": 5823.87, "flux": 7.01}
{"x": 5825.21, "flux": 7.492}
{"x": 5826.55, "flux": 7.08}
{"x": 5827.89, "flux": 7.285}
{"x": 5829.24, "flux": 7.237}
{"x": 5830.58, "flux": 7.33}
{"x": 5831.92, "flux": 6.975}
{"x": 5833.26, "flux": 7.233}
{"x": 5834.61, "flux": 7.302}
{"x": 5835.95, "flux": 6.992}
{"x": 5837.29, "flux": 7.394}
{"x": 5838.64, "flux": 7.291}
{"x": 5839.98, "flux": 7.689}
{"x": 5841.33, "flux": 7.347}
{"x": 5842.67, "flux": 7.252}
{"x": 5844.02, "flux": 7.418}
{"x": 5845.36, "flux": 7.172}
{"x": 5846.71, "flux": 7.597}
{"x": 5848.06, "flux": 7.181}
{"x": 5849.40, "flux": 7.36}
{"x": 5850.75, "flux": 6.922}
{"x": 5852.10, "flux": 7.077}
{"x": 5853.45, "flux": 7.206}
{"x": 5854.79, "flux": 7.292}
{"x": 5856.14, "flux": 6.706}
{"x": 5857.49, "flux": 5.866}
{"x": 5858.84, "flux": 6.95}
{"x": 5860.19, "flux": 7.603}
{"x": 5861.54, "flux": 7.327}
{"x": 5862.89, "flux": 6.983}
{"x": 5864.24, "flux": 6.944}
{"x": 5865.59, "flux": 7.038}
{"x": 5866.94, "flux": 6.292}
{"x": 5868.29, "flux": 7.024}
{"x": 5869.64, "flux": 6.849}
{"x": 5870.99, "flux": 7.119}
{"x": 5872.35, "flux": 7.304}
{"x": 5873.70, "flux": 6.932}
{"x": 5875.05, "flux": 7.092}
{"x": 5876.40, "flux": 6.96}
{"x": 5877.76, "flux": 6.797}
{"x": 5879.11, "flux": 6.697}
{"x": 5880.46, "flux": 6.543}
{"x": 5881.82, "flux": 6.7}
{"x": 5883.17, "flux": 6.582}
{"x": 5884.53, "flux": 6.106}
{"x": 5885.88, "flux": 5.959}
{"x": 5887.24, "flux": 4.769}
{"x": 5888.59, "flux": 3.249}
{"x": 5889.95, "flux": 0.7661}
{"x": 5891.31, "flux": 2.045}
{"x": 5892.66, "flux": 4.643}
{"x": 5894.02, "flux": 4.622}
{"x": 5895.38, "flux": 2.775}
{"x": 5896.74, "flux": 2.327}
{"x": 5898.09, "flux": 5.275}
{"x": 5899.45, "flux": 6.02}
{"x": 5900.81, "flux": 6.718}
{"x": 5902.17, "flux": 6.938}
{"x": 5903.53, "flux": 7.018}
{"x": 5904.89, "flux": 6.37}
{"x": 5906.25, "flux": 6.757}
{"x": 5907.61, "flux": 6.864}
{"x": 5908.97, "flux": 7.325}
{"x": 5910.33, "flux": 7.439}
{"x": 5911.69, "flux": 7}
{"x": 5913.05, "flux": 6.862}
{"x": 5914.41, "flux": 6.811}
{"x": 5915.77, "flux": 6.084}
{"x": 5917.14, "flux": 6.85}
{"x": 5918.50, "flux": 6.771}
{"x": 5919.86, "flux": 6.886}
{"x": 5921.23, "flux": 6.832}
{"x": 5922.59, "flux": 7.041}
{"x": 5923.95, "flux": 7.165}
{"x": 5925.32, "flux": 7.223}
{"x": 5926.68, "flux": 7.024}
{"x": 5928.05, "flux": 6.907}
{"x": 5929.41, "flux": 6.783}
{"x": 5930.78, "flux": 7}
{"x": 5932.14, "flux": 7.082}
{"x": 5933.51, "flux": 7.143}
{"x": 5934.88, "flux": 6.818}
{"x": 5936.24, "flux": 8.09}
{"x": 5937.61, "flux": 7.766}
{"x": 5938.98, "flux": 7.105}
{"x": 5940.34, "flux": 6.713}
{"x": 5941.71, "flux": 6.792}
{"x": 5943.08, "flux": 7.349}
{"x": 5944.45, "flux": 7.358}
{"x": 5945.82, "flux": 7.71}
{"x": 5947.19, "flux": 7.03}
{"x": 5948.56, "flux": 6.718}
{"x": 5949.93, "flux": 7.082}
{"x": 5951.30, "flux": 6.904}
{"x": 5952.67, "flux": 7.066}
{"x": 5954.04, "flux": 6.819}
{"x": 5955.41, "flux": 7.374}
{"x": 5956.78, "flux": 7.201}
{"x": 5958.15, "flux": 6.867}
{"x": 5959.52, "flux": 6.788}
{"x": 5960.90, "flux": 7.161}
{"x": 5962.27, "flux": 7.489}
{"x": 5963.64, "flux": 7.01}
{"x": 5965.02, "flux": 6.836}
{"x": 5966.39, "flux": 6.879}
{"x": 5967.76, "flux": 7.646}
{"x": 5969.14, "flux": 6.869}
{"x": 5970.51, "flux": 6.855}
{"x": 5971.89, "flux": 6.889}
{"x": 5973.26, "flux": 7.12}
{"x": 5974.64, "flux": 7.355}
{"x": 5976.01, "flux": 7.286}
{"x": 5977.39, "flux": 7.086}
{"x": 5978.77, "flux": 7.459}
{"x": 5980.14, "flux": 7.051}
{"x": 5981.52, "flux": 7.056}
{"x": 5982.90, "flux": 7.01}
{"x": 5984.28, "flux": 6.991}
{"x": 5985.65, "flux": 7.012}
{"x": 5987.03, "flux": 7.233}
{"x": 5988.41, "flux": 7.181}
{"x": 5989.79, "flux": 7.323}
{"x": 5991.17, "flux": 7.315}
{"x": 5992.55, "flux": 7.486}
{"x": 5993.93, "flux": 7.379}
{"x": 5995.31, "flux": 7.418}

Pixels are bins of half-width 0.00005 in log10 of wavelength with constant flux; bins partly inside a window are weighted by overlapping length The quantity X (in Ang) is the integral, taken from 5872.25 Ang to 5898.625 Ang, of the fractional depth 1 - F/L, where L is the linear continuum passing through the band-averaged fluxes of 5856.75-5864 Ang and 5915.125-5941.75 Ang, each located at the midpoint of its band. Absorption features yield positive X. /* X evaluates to 6.8 Ang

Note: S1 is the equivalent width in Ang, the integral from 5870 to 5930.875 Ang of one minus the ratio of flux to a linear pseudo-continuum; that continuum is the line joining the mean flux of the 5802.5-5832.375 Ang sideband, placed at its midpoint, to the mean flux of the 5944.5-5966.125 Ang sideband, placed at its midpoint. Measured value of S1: 8.5 Ang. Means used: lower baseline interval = 7.19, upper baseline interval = 7.08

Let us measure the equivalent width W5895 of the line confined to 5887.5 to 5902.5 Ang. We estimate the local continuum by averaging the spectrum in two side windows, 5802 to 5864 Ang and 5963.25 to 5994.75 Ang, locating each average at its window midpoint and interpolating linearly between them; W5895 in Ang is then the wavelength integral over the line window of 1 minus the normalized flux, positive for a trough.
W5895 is 6.5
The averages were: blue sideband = 7.18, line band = 4.08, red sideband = 7.15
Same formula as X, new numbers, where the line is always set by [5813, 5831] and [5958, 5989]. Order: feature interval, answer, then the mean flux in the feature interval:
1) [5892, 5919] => 4.1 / 6.07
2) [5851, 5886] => 1.7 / 6.86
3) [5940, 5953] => 0.1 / 7.08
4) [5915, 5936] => 0.6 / 6.93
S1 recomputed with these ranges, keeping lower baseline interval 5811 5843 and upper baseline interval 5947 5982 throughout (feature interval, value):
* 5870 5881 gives 0.40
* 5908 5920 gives 0.42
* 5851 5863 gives 0.37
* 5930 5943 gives -0.11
